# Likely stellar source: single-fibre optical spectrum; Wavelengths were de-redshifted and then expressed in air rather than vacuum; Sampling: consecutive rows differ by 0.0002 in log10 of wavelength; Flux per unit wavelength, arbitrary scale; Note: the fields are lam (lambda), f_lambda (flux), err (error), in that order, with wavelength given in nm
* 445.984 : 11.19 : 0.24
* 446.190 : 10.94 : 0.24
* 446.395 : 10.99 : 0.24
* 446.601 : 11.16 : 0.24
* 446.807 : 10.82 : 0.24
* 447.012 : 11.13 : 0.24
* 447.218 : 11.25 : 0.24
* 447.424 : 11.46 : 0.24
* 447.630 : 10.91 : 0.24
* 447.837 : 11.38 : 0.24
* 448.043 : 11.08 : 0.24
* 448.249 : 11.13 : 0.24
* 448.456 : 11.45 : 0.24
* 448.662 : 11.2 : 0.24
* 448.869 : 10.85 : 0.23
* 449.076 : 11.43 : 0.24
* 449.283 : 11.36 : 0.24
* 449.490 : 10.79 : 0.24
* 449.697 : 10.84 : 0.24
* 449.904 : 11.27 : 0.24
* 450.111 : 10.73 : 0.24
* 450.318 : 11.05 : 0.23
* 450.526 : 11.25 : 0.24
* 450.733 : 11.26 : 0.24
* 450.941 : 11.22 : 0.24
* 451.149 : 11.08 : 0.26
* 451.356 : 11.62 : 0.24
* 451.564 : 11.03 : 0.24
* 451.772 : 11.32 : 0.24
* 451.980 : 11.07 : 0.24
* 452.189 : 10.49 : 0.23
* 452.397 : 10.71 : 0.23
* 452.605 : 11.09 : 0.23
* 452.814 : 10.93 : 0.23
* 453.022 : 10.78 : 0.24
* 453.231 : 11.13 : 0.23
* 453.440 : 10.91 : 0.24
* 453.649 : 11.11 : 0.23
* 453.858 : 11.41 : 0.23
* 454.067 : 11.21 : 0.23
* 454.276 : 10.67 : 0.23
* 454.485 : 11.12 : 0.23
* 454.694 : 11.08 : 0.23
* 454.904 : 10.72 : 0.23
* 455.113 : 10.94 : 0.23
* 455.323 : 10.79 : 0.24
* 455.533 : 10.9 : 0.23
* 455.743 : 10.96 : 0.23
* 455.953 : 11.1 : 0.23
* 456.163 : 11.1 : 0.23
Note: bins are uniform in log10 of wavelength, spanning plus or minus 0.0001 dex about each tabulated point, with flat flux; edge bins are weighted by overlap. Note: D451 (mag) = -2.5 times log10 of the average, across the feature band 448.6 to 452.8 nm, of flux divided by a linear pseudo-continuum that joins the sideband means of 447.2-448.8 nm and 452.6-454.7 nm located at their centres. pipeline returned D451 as 0.005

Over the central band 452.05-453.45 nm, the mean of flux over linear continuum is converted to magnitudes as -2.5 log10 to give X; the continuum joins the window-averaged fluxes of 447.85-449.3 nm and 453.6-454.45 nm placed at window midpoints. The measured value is 0.03 mag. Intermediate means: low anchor 11.2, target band 10.9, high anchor 11.1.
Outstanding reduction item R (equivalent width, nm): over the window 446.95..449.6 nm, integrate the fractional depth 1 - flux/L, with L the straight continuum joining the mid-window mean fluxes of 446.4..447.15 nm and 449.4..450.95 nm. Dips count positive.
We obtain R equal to -0.03 nm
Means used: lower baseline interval 11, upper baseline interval 11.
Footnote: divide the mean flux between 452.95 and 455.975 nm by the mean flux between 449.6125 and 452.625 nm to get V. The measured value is 0.99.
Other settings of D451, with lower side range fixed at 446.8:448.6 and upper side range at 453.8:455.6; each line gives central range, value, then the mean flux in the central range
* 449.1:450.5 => 0.009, 11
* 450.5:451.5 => -0.018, 11.3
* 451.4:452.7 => 0.008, 11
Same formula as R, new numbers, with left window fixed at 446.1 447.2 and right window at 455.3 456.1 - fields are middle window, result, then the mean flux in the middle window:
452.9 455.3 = -0.01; 11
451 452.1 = -0.02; 11.2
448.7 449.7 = -0.01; 11.1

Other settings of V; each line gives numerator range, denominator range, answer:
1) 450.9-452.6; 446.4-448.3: 0.99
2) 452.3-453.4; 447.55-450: 0.98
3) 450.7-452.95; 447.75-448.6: 0.98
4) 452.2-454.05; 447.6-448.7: 0.98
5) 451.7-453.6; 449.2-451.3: 0.98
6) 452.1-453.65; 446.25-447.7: 0.98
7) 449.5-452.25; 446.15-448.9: 1.00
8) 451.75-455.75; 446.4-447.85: 0.98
